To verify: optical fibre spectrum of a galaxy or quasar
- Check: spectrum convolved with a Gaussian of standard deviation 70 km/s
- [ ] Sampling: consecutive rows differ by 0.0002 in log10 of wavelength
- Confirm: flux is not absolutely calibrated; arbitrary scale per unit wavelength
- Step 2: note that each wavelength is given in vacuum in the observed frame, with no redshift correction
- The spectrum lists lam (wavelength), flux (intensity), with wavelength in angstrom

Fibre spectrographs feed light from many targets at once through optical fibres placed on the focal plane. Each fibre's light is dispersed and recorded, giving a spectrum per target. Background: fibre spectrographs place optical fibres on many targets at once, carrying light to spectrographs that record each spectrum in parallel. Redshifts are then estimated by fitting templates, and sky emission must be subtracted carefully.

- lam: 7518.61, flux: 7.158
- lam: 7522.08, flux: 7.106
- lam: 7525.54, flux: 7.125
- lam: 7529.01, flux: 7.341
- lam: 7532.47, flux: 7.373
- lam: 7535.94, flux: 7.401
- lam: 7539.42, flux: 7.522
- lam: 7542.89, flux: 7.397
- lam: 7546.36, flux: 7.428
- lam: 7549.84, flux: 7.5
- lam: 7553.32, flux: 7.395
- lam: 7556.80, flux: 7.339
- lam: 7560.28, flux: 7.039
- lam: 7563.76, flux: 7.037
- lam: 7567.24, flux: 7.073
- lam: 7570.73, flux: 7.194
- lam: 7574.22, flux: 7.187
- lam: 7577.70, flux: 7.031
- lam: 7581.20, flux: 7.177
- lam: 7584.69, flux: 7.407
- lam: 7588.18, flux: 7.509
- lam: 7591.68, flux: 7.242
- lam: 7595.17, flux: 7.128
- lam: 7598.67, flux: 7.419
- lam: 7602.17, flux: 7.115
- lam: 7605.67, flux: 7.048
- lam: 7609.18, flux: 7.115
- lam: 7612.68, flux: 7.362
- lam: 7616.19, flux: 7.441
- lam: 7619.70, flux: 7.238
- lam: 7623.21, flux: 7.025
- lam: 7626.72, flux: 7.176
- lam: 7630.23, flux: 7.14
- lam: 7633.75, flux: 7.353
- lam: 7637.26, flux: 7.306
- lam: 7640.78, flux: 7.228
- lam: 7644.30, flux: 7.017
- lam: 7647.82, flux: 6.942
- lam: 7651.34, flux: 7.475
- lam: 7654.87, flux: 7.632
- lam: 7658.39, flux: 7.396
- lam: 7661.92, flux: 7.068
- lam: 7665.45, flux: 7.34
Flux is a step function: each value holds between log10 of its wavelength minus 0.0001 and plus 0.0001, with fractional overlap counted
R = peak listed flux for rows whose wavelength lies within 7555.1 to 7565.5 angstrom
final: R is 7.339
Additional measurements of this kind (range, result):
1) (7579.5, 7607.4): 7.509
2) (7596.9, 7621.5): 7.441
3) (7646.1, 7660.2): 7.632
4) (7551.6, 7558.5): 7.395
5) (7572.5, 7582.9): 7.187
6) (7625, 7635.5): 7.353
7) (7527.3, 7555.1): 7.522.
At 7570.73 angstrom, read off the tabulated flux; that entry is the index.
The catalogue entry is 7.194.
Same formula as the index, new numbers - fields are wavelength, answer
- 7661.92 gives 7.068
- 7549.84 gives 7.5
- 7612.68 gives 7.362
